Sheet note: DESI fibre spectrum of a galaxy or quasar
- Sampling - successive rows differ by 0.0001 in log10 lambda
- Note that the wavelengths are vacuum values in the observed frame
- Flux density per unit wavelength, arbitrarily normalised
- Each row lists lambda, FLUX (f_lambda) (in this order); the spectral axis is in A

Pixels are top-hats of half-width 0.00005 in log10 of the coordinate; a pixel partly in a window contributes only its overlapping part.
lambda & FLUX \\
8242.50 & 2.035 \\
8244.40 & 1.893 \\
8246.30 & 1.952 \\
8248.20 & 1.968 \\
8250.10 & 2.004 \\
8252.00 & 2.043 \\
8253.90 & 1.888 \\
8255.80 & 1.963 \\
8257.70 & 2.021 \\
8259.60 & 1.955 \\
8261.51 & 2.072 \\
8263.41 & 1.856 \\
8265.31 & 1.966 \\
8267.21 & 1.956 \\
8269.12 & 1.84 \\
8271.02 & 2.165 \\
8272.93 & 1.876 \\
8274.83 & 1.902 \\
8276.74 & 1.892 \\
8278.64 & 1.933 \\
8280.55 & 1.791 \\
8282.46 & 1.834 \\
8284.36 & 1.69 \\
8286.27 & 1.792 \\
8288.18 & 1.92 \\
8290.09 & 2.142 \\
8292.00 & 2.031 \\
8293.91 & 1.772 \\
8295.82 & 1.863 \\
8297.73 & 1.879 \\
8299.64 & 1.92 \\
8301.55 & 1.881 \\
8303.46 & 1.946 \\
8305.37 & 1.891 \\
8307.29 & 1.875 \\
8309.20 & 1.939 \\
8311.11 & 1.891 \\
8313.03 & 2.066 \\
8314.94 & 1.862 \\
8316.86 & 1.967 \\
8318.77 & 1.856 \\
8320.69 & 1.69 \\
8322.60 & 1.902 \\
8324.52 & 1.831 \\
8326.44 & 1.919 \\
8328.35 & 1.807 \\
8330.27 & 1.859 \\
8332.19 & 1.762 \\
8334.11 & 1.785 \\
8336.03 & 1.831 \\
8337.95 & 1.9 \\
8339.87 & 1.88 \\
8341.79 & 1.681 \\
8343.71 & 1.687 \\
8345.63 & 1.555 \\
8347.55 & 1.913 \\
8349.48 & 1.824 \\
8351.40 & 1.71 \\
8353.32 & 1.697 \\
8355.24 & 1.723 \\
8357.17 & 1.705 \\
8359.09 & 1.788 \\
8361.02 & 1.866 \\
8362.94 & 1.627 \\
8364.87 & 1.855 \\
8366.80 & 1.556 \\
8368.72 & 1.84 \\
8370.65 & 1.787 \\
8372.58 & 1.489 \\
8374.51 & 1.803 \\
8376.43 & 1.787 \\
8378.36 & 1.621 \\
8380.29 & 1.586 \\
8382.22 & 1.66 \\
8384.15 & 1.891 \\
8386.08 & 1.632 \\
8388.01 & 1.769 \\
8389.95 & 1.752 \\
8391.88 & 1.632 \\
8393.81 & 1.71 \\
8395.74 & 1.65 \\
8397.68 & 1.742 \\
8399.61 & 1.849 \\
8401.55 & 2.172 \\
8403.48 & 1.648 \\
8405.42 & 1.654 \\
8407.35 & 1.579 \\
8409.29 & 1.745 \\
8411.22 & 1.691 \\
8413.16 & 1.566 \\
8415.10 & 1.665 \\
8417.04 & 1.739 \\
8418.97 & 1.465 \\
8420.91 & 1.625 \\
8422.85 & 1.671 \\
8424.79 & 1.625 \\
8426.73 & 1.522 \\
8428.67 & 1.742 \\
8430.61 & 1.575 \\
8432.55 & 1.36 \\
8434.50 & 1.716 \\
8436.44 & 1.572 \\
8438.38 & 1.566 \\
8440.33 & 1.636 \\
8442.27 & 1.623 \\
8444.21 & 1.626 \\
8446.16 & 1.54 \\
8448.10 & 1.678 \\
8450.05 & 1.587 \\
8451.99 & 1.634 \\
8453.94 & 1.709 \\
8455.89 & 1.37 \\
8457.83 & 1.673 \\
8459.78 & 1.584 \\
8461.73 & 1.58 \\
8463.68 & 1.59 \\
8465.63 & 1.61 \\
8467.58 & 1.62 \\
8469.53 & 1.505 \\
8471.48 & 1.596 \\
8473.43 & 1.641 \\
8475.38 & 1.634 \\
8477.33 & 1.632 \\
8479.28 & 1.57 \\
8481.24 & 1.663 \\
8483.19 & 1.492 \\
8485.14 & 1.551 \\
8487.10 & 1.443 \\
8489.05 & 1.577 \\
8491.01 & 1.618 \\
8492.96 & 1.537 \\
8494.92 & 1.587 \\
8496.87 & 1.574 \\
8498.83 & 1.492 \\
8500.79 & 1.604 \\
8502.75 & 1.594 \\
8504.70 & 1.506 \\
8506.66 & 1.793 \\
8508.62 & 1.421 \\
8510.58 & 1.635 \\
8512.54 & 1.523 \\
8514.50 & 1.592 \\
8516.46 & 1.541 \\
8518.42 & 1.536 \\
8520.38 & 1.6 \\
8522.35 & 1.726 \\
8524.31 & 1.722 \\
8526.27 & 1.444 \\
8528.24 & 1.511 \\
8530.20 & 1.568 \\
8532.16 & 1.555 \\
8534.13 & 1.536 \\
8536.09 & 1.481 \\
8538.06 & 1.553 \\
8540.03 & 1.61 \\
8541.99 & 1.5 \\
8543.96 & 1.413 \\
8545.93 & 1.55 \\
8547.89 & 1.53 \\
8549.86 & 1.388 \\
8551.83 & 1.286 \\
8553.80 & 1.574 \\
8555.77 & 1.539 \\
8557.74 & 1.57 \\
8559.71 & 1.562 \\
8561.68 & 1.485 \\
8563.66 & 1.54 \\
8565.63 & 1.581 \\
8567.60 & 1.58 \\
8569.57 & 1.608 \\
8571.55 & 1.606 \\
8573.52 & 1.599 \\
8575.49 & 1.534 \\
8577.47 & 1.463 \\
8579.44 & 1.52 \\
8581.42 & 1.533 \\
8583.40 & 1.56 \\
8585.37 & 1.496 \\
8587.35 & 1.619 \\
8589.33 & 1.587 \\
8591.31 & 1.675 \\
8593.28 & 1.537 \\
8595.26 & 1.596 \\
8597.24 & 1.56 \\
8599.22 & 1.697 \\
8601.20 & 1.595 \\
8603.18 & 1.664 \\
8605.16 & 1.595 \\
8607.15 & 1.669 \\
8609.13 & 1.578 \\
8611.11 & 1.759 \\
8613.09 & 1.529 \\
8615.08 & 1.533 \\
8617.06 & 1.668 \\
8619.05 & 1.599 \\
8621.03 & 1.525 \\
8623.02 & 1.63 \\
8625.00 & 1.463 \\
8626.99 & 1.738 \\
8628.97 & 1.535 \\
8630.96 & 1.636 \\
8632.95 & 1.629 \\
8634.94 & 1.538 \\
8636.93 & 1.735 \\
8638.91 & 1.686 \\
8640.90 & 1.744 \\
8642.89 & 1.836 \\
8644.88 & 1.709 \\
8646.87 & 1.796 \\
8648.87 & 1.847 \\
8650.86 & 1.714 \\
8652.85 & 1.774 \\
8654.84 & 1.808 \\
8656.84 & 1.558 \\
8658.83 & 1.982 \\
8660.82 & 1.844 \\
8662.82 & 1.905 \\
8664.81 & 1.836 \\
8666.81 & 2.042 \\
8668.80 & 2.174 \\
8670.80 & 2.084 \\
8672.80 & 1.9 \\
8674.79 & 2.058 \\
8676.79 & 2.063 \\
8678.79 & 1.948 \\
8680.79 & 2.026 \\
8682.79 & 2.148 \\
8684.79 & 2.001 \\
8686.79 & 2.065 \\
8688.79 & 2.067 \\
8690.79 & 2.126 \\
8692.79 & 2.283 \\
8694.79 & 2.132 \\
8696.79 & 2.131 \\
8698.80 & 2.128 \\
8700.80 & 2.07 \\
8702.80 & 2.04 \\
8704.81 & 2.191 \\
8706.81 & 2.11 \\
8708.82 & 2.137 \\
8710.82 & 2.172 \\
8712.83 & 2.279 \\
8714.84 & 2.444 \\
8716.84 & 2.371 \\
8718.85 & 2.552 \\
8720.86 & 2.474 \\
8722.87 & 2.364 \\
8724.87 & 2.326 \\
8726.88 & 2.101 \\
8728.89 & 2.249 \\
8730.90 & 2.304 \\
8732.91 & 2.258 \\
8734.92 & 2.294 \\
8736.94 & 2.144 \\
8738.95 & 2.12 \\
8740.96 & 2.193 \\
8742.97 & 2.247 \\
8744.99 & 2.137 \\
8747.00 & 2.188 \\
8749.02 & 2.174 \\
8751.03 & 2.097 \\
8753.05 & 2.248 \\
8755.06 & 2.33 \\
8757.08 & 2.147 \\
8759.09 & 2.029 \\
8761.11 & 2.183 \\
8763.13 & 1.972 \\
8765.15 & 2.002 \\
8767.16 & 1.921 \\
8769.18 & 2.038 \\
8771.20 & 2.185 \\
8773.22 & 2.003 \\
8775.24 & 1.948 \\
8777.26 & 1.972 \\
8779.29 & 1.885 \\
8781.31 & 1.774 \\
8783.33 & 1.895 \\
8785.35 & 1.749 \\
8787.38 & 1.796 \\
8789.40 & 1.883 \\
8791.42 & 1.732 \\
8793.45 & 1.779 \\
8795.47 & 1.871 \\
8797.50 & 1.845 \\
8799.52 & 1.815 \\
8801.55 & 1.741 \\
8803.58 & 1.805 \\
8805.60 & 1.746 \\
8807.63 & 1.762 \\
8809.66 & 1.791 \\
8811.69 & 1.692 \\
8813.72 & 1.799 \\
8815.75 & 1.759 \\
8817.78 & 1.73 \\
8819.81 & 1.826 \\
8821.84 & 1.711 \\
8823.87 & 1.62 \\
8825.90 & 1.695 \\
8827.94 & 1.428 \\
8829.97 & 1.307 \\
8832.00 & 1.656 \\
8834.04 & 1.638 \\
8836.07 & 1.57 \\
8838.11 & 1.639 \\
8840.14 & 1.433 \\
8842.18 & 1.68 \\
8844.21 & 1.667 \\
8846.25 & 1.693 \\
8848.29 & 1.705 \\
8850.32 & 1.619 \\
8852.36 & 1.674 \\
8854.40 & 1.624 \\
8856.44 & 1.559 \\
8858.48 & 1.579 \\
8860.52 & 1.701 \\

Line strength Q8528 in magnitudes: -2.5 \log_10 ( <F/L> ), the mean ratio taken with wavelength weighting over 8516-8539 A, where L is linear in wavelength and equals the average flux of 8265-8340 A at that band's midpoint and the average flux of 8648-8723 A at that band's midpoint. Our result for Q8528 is 0.26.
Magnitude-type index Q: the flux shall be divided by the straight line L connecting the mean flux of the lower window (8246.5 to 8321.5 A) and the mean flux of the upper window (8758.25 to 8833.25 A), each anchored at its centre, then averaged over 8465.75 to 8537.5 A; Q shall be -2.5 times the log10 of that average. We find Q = 0.19 mag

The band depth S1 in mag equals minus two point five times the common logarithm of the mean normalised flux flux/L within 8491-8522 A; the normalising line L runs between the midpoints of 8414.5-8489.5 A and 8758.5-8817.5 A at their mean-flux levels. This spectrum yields 0.04 mag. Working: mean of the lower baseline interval 1.59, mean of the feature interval 1.57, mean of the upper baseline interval 1.87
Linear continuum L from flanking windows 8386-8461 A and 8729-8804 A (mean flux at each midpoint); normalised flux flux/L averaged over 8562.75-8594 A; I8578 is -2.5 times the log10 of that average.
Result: 0.16 mag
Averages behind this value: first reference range 1.65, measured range 1.57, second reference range 2.02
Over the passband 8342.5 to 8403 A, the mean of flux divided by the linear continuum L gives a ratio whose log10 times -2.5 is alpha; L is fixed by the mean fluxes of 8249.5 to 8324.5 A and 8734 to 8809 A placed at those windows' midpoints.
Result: 0.11 mag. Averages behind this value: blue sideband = 1.91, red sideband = 1.99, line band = 1.74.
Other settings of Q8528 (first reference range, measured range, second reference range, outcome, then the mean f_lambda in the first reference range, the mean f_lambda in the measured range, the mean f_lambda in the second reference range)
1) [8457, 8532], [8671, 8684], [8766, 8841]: -0.20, 1.58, 2.03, 1.77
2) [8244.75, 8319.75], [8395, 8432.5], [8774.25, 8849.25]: 0.12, 1.92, 1.67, 1.73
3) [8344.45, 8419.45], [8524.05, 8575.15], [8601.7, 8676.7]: 0.13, 1.72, 1.53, 1.74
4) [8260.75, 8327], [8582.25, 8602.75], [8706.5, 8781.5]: 0.29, 1.9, 1.59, 2.17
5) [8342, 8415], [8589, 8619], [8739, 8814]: 0.15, 1.72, 1.62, 1.96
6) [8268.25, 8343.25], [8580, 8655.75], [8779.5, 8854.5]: 0.08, 1.88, 1.64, 1.71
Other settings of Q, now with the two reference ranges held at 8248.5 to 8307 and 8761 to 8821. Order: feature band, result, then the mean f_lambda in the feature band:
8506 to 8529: 0.19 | 1.58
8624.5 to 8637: 0.17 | 1.61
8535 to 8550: 0.24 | 1.51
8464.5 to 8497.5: 0.20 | 1.58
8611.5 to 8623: 0.19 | 1.58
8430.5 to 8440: 0.22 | 1.56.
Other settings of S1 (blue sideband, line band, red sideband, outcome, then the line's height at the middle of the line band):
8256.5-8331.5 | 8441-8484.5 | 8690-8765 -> 0.255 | 2.02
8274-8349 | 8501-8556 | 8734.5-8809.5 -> 0.235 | 1.92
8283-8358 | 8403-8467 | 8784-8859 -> 0.126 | 1.81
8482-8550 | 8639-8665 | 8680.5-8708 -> 0.108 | 1.98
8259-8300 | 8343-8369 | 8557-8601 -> 0.053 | 1.82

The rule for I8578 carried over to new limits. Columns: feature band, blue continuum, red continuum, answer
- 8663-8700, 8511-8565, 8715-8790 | -0.072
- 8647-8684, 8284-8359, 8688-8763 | 0.123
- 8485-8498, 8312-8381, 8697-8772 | 0.237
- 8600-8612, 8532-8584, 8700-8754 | 0.055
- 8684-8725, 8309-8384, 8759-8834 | -0.219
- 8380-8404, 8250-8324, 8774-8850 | 0.075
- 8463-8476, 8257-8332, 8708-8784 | 0.245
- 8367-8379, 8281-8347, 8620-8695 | 0.086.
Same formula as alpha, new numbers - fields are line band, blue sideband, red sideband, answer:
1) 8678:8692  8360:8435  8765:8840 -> -0.18 mag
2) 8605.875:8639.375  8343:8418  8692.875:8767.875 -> 0.26 mag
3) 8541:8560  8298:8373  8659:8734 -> 0.33 mag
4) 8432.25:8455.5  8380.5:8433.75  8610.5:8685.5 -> 0.06 mag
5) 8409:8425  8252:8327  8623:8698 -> 0.16 mag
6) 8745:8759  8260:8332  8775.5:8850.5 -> -0.24 mag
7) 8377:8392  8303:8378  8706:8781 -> 0.09 mag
